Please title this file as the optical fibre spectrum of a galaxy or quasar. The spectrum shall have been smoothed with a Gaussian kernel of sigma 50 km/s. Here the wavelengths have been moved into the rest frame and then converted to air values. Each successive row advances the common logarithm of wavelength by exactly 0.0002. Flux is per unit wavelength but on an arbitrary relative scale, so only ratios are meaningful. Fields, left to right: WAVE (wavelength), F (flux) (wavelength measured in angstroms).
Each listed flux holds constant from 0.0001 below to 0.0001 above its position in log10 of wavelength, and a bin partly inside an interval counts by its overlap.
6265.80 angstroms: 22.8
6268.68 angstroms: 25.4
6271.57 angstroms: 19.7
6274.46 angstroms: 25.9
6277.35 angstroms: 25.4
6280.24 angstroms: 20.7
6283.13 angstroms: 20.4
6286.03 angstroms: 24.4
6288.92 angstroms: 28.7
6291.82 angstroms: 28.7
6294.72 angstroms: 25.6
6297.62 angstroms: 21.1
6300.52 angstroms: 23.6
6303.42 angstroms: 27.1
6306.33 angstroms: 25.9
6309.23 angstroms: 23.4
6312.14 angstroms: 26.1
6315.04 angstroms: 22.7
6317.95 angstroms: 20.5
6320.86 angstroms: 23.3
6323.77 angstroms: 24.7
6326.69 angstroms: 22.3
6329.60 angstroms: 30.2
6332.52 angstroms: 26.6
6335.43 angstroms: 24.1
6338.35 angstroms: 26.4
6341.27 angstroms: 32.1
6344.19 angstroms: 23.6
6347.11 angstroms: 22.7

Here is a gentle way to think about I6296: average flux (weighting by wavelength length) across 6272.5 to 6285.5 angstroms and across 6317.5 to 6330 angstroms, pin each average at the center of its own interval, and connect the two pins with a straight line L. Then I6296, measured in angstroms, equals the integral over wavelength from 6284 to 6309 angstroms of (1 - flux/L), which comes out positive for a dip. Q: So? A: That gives -2.1 angstroms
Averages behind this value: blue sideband 23.1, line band 25.4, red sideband 24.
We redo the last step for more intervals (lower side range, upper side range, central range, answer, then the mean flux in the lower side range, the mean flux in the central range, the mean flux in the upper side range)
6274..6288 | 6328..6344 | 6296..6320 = 1.5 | 23.4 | 23.8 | 27.5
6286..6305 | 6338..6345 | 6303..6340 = 2.9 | 25.7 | 24.8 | 27.9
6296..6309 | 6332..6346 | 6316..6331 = 0.9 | 24.3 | 24.1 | 26.5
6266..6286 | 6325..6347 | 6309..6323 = 1.1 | 23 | 23.3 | 26.2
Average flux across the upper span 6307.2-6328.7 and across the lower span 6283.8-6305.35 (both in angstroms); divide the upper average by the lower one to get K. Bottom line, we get 0.9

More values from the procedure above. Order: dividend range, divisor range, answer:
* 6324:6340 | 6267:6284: 1.13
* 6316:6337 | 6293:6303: 1.02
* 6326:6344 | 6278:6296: 1.09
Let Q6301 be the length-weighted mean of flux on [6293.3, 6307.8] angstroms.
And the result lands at 24.7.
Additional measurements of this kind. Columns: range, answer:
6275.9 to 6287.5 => 22.7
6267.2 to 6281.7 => 23.4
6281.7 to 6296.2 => 25.5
